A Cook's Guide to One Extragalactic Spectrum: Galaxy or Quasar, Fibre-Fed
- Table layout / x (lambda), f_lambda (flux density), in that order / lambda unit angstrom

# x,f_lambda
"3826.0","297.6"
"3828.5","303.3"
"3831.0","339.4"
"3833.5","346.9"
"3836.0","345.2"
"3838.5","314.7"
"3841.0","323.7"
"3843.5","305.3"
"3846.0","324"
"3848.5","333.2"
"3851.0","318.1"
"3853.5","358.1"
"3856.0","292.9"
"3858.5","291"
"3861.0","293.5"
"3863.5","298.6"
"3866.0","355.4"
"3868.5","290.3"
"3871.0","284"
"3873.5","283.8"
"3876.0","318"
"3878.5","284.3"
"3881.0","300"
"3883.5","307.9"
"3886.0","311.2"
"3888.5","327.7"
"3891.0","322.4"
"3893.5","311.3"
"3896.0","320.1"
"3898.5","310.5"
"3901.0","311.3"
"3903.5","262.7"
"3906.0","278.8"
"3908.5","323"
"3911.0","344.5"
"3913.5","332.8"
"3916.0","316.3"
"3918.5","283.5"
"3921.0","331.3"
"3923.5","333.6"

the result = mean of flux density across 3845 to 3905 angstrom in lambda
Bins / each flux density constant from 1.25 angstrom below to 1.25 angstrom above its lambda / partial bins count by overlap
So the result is 309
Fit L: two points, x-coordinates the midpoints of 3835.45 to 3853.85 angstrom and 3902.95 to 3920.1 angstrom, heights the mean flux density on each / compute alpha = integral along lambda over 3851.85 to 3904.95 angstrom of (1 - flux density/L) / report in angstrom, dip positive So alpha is 1.7 angstrom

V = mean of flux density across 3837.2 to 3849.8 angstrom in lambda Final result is 320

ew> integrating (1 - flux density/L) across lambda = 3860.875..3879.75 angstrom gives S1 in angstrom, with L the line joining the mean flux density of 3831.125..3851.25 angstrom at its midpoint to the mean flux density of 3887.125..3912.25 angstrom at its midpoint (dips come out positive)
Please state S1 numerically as 1.1 angstrom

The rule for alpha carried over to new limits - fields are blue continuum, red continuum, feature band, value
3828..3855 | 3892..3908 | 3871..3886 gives 0.59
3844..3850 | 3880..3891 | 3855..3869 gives 0.70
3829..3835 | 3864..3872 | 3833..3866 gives 0.49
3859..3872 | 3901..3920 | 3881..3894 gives -0.41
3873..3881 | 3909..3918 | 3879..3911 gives 0.34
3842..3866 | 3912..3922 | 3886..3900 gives -0.08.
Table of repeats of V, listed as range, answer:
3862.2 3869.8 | 314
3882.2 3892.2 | 317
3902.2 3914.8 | 308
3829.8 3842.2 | 334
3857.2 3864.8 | 295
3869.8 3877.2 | 295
